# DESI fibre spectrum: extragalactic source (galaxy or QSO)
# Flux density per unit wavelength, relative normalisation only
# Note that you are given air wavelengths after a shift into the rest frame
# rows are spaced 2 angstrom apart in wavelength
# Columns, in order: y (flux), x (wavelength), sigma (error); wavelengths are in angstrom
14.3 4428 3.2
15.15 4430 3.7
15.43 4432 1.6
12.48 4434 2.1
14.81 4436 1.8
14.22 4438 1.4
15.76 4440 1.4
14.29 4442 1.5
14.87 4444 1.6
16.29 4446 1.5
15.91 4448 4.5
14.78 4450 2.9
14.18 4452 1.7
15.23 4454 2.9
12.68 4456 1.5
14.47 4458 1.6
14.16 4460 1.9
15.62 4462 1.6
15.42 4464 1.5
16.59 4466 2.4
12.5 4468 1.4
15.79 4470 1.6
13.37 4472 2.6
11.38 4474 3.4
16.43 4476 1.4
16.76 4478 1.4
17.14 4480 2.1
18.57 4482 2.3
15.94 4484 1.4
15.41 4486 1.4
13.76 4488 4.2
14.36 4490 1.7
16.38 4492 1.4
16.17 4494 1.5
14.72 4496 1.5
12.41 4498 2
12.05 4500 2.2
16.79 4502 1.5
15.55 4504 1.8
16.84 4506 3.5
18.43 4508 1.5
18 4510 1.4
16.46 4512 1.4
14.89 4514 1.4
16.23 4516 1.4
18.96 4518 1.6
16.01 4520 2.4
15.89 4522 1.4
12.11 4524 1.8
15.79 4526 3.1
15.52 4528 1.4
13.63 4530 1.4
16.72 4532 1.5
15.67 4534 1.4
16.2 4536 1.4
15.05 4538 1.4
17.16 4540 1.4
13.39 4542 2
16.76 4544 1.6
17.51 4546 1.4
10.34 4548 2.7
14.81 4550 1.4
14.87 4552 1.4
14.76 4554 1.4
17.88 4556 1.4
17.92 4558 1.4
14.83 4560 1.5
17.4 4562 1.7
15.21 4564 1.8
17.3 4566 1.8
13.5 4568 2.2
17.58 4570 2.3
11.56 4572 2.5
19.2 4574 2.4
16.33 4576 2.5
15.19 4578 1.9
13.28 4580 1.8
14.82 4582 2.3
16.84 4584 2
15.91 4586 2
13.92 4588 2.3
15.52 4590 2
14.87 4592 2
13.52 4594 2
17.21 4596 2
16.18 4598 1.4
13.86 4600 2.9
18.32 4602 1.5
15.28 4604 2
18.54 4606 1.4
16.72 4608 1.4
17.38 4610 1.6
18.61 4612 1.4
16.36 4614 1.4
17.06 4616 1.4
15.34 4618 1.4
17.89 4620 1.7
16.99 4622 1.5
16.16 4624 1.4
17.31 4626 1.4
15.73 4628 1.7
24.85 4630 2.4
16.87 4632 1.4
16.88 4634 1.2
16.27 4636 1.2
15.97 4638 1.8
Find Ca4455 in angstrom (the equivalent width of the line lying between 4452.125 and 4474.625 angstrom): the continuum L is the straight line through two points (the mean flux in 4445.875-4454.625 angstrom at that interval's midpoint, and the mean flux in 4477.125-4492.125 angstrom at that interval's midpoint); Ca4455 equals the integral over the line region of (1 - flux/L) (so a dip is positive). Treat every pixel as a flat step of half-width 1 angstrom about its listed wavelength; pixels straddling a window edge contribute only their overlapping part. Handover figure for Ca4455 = 1.7 angstrom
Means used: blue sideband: 15.2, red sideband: 16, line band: 14.3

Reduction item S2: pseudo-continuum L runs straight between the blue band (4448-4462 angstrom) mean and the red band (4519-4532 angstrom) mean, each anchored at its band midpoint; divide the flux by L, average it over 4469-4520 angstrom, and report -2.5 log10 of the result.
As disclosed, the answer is -0.07 mag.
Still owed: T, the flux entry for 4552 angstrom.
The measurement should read 14.87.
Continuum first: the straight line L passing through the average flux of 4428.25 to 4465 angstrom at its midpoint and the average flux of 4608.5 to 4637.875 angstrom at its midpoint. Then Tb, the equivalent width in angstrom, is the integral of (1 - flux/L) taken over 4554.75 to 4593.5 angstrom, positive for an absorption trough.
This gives 2.1 angstrom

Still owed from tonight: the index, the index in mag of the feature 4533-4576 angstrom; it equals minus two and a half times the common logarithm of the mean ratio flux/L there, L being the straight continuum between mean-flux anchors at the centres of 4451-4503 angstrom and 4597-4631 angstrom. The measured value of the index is 0.04 mag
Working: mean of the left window 14.9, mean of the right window 17.2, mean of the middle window 15.7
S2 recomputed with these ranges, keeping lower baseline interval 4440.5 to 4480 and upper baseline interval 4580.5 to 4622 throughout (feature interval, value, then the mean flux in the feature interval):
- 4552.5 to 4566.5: -0.04 mag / 16.4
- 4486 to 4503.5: 0.04 mag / 14.7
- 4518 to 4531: 0.02 mag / 15.1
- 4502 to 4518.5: -0.10 mag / 16.9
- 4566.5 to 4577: 0.01 mag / 15.7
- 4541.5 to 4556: 0.06 mag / 14.9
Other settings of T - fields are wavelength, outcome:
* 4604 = 15.28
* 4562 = 17.4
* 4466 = 16.59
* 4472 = 13.37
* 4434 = 12.48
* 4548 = 10.34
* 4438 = 14.22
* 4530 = 13.63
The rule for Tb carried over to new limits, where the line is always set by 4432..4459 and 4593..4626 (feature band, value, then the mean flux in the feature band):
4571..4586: 0.82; 15.4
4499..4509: -0.38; 15.9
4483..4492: 0.07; 15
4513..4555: 0.95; 15.3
